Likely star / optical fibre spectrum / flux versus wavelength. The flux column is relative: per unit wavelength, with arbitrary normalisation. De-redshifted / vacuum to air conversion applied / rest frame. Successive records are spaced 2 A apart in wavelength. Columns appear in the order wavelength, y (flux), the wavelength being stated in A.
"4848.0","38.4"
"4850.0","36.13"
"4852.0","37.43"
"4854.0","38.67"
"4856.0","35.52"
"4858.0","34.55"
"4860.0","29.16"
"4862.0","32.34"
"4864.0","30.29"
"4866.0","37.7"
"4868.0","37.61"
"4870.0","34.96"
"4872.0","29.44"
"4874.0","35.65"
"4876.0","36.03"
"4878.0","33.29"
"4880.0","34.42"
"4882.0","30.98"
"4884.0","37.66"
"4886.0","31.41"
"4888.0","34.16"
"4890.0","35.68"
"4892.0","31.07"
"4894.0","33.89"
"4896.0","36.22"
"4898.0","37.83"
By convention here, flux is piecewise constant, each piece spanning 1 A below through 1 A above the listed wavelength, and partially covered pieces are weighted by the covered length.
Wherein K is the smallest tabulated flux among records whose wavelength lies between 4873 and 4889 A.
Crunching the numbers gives 30.98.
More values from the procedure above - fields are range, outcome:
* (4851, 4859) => 34.55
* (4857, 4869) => 29.16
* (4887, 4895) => 31.07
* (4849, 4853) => 36.13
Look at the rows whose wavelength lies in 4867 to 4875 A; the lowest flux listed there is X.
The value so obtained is 29.44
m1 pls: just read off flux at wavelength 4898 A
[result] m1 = 37.83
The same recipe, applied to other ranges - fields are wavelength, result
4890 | 35.68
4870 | 34.96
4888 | 34.16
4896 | 36.22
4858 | 34.55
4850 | 36.13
